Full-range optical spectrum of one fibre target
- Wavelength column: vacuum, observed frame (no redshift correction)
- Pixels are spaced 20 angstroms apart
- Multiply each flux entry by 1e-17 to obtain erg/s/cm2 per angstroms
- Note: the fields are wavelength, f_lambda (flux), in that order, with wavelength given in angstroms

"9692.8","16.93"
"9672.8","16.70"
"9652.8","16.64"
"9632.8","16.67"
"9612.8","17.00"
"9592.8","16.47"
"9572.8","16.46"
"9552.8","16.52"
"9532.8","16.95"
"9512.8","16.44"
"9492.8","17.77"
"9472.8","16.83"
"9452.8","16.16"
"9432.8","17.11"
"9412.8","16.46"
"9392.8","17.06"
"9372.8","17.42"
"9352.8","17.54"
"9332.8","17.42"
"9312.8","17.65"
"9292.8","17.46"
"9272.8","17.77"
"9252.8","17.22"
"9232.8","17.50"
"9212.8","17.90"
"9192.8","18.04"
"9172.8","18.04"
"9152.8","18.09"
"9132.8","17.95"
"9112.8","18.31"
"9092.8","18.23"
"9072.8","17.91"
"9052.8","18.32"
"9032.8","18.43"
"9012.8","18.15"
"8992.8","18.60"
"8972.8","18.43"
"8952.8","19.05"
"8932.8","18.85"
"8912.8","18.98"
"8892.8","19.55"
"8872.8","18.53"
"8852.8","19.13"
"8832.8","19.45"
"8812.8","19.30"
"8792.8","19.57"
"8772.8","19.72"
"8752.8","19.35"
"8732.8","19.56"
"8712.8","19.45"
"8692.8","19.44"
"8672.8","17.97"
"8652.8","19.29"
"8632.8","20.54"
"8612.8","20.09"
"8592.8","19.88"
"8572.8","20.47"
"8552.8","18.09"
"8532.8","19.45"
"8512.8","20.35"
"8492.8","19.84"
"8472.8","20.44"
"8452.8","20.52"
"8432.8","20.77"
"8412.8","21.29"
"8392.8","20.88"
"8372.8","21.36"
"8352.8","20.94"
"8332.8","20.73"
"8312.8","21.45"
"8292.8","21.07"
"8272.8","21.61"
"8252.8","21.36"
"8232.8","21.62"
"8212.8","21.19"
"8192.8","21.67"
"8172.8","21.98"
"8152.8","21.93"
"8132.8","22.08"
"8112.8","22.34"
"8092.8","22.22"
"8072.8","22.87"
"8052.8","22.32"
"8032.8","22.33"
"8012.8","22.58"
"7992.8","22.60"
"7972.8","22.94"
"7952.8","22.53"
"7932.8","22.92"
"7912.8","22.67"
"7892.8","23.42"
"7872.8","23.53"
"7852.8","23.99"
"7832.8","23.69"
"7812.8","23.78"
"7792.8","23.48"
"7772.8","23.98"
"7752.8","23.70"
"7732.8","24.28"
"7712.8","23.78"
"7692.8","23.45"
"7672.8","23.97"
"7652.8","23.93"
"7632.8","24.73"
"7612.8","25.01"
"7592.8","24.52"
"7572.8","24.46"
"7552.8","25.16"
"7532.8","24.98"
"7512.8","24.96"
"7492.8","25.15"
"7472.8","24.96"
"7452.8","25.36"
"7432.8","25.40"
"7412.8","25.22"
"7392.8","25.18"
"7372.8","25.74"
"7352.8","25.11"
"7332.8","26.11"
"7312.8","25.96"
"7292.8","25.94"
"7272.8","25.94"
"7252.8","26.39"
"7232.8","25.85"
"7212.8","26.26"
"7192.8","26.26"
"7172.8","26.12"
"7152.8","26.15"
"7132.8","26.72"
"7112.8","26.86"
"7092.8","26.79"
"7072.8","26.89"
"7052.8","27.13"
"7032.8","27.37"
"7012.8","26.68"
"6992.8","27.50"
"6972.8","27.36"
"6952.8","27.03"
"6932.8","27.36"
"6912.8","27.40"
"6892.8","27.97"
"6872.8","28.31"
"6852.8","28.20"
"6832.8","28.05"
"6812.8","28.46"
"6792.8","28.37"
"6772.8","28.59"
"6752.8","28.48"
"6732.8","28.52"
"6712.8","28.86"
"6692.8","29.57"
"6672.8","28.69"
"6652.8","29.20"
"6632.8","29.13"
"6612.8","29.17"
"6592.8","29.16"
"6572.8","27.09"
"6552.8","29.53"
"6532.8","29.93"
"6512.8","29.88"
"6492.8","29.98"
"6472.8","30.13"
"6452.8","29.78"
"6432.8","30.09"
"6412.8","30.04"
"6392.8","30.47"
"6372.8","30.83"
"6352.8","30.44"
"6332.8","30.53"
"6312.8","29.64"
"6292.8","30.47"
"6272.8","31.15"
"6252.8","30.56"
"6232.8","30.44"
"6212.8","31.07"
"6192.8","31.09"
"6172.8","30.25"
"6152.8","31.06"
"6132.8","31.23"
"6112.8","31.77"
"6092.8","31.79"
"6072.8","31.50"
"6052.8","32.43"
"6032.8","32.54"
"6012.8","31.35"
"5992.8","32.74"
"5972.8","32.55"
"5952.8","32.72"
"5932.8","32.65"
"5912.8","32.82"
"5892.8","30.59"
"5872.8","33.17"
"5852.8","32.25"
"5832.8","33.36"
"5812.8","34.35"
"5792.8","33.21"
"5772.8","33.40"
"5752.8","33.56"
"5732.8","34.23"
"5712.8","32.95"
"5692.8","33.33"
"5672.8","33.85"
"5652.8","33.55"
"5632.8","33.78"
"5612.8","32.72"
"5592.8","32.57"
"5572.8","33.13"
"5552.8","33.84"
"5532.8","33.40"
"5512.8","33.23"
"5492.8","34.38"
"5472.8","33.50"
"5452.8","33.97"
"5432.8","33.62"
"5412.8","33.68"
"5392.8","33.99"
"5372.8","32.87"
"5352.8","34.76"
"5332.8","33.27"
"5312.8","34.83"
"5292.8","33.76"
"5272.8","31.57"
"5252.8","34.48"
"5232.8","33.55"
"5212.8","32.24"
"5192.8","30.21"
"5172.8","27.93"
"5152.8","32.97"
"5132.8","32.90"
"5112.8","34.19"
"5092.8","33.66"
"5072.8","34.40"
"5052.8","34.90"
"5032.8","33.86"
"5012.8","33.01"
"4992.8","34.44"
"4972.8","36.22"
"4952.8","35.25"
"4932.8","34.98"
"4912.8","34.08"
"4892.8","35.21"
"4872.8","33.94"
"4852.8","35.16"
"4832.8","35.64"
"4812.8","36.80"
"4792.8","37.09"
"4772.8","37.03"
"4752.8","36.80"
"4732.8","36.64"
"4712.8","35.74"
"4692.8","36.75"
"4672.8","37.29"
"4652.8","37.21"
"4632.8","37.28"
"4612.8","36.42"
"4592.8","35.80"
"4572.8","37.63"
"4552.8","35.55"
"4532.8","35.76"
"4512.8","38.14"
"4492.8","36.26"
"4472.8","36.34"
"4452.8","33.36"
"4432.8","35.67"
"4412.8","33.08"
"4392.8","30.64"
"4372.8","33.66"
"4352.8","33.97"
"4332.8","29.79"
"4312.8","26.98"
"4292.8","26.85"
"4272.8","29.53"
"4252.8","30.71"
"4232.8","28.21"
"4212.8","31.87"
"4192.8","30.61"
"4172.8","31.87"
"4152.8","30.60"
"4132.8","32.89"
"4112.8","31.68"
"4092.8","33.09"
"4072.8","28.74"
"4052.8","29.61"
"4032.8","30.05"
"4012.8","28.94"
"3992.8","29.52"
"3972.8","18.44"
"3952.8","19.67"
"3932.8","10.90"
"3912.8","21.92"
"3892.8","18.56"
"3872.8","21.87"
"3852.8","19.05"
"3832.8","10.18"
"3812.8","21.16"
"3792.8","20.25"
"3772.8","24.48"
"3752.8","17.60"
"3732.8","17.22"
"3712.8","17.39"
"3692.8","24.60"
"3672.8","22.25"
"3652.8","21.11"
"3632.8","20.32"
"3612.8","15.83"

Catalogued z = 0.00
